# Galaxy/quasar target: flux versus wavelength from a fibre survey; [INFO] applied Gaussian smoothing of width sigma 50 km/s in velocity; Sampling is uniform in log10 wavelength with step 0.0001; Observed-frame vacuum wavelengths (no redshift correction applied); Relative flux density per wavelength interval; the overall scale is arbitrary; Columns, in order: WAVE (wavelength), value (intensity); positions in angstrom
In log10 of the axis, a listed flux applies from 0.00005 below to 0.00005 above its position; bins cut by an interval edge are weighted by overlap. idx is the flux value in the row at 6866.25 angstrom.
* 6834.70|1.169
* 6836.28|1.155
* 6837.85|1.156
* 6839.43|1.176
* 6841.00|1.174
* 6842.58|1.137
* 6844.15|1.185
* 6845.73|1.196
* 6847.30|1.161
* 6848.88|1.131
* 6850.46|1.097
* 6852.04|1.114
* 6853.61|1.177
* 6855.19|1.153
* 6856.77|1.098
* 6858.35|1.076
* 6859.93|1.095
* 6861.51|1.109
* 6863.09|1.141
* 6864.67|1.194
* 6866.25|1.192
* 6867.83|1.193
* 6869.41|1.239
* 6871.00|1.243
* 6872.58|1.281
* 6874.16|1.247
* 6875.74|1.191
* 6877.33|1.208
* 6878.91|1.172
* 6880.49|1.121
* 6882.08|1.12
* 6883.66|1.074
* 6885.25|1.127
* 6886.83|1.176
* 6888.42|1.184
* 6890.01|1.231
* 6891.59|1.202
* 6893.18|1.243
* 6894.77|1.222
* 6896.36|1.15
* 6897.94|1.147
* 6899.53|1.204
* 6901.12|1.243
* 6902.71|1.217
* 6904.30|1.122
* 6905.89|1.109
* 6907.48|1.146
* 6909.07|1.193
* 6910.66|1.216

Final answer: 1.192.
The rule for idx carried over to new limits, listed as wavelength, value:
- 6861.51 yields 1.109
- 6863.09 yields 1.141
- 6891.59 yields 1.202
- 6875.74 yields 1.191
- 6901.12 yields 1.243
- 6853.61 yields 1.177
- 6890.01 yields 1.231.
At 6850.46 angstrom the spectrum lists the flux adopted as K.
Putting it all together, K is 1.097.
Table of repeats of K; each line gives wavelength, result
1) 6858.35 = 1.076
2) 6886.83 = 1.176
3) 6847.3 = 1.161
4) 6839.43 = 1.176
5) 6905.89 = 1.109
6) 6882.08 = 1.12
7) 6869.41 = 1.239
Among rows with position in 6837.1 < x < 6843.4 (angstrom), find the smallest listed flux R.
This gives 1.137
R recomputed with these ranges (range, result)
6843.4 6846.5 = 1.185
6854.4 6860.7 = 1.076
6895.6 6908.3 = 1.109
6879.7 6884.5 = 1.074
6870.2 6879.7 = 1.172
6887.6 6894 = 1.184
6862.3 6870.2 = 1.141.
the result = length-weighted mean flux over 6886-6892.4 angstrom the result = 1.2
